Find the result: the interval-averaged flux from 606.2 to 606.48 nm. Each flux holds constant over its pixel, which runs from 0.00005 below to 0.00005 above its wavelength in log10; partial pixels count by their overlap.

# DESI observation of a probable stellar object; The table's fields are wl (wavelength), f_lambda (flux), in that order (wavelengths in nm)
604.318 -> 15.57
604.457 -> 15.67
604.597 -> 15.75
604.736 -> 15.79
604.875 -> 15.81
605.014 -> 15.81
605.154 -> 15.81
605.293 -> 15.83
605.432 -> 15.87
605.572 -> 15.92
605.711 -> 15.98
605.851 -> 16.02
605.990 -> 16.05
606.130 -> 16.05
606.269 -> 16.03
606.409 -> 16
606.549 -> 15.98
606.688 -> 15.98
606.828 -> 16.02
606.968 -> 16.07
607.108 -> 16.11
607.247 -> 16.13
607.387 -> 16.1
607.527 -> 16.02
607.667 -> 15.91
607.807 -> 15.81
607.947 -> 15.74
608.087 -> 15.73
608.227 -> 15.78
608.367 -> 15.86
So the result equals 16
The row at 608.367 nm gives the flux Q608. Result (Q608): 15.86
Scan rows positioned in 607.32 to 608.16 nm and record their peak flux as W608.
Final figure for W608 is 16.1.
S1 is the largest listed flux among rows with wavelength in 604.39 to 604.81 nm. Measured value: 15.79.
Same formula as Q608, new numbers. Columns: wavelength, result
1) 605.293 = 15.83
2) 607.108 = 16.11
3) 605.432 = 15.87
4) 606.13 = 16.05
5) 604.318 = 15.57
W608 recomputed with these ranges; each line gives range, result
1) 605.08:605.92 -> 16.02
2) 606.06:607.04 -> 16.07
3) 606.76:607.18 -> 16.11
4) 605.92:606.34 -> 16.05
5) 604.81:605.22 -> 15.81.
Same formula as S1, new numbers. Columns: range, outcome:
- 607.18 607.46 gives 16.13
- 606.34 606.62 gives 16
